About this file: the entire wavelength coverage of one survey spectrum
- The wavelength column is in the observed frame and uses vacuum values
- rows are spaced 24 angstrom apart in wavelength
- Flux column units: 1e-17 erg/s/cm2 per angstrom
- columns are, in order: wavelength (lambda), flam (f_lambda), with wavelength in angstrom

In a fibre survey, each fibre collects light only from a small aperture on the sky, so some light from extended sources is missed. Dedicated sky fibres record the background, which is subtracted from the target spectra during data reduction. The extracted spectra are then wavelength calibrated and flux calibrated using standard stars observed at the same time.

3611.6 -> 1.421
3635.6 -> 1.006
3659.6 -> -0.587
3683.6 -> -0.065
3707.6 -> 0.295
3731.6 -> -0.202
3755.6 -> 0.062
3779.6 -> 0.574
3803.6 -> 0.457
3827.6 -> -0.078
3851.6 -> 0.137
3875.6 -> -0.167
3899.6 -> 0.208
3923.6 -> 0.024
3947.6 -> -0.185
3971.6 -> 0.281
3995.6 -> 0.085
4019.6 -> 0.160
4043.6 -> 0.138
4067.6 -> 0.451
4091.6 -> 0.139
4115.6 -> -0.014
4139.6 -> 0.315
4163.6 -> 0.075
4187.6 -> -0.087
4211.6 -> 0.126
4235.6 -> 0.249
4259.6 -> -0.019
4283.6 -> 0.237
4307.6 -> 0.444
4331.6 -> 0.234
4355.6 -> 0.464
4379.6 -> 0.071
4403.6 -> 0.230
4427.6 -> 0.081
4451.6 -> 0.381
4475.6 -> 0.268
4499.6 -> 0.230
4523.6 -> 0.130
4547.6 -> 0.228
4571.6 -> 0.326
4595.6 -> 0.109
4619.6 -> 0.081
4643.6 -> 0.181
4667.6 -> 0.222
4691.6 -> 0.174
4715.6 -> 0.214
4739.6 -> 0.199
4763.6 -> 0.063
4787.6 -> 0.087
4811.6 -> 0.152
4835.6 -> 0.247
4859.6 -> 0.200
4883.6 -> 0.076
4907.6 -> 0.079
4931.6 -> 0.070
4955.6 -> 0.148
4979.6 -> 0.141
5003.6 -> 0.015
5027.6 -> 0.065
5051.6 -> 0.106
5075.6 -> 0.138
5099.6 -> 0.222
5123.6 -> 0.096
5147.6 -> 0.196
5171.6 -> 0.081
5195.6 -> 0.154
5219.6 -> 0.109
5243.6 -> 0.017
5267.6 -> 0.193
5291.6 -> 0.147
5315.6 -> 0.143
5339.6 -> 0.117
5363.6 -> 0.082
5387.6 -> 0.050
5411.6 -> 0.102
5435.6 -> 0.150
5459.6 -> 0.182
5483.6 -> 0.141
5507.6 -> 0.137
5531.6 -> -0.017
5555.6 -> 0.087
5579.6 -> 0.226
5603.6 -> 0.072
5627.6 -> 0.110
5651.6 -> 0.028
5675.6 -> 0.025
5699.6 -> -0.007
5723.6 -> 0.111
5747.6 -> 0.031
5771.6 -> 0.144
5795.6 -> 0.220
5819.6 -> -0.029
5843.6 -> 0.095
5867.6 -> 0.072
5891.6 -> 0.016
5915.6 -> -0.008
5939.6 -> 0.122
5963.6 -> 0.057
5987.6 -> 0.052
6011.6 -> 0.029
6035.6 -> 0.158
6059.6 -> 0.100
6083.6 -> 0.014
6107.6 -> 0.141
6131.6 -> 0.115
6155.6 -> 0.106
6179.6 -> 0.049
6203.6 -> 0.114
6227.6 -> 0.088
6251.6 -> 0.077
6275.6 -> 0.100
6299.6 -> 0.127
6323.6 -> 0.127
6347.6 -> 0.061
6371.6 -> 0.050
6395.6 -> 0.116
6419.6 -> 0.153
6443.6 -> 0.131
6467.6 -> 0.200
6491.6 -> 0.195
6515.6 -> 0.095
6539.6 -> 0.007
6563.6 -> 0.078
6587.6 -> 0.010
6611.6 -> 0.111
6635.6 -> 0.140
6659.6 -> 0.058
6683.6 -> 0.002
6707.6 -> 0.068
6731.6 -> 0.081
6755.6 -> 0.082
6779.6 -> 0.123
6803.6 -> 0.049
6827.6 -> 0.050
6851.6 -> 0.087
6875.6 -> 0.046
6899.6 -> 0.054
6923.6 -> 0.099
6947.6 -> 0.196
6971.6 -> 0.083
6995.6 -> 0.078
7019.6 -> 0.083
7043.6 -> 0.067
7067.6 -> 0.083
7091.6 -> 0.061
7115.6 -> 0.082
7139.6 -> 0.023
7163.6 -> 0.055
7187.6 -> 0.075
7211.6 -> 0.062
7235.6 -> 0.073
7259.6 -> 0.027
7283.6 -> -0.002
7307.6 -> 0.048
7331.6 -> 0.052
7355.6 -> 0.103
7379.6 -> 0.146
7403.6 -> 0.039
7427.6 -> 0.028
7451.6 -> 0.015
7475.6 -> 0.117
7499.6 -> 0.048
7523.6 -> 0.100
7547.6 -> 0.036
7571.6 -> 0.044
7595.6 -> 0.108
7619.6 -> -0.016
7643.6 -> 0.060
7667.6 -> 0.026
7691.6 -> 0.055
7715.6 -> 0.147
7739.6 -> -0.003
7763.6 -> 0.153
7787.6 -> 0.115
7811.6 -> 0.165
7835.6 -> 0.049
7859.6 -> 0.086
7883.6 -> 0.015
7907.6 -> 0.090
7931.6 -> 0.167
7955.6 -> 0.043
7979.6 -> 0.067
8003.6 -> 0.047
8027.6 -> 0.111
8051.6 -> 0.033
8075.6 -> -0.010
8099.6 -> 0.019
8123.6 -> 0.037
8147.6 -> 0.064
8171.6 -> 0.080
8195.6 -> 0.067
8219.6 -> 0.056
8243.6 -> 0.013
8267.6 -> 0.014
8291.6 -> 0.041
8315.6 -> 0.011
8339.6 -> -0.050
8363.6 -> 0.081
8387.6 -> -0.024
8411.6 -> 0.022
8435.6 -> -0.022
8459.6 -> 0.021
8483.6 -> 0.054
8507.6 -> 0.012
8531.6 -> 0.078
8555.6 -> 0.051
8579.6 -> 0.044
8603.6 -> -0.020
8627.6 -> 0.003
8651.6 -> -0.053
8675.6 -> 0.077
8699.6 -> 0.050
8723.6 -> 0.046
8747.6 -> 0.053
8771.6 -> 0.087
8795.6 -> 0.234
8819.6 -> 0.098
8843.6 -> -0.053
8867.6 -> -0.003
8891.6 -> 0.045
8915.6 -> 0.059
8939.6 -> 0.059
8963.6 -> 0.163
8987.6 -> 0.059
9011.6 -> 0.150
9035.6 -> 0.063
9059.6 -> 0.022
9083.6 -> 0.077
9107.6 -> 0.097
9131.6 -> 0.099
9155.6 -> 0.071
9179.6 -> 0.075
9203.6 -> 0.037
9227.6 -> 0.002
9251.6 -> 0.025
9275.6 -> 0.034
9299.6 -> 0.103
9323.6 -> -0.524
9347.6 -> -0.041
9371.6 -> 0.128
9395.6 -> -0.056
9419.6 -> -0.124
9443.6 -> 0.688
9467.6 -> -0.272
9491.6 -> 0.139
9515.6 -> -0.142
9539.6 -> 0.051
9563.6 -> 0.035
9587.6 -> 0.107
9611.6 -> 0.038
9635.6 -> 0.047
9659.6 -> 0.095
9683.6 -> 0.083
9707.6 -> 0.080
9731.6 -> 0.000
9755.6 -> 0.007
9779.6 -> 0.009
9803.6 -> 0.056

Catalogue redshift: 1.362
